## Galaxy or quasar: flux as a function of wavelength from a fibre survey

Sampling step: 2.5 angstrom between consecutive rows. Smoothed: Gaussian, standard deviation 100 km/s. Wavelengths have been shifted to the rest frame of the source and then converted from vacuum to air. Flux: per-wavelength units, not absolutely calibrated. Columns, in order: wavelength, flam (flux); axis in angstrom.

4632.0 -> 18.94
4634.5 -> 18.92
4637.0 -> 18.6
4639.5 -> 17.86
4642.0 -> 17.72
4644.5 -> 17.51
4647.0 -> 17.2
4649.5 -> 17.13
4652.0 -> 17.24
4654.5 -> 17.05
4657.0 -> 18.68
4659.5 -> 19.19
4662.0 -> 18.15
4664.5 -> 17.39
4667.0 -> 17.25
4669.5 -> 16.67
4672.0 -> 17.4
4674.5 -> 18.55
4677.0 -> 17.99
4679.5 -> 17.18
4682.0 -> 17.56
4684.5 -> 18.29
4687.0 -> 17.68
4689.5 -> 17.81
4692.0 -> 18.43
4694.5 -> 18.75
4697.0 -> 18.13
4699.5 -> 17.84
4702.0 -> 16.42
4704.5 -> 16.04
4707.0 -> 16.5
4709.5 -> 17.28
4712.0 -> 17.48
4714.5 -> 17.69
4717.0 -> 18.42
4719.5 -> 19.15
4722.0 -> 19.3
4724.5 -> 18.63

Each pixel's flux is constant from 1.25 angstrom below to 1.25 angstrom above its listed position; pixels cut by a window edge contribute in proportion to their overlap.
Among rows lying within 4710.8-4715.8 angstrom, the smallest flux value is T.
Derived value 17.48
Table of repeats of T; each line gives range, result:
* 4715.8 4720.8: 18.42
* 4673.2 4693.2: 17.18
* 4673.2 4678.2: 17.99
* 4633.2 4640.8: 17.86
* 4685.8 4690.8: 17.68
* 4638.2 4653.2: 17.13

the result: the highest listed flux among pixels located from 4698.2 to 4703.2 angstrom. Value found 17.84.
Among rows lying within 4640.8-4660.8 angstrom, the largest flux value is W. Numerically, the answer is 19.19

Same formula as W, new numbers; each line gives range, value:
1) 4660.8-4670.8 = 18.15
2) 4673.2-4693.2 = 18.55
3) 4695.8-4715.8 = 18.13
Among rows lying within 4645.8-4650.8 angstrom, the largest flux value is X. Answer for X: 17.2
